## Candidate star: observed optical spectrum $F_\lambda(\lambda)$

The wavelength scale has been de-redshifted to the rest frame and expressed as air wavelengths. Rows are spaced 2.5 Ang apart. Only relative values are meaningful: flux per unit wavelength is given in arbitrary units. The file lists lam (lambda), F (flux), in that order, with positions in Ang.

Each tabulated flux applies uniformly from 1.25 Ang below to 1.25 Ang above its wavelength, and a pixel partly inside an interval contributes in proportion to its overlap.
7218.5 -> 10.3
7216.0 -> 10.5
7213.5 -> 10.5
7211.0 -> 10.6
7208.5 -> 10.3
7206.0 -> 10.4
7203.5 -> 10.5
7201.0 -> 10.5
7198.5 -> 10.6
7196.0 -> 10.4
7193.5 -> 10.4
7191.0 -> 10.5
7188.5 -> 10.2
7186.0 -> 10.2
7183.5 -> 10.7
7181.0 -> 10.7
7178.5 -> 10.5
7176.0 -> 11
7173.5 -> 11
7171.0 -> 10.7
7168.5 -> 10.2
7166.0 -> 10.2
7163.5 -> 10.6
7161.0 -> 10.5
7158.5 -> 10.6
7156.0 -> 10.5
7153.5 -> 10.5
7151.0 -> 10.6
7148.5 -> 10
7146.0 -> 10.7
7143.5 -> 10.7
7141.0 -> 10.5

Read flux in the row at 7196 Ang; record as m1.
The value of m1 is 10.4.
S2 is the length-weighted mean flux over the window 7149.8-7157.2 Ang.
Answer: 10.5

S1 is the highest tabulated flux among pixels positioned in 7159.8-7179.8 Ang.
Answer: 11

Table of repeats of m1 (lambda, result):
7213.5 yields 10.5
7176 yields 11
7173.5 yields 11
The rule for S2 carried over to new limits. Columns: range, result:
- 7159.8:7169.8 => 10.4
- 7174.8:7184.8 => 10.7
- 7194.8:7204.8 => 10.5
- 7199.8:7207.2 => 10.5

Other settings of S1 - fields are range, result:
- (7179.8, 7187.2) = 10.7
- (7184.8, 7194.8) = 10.5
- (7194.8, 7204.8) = 10.6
